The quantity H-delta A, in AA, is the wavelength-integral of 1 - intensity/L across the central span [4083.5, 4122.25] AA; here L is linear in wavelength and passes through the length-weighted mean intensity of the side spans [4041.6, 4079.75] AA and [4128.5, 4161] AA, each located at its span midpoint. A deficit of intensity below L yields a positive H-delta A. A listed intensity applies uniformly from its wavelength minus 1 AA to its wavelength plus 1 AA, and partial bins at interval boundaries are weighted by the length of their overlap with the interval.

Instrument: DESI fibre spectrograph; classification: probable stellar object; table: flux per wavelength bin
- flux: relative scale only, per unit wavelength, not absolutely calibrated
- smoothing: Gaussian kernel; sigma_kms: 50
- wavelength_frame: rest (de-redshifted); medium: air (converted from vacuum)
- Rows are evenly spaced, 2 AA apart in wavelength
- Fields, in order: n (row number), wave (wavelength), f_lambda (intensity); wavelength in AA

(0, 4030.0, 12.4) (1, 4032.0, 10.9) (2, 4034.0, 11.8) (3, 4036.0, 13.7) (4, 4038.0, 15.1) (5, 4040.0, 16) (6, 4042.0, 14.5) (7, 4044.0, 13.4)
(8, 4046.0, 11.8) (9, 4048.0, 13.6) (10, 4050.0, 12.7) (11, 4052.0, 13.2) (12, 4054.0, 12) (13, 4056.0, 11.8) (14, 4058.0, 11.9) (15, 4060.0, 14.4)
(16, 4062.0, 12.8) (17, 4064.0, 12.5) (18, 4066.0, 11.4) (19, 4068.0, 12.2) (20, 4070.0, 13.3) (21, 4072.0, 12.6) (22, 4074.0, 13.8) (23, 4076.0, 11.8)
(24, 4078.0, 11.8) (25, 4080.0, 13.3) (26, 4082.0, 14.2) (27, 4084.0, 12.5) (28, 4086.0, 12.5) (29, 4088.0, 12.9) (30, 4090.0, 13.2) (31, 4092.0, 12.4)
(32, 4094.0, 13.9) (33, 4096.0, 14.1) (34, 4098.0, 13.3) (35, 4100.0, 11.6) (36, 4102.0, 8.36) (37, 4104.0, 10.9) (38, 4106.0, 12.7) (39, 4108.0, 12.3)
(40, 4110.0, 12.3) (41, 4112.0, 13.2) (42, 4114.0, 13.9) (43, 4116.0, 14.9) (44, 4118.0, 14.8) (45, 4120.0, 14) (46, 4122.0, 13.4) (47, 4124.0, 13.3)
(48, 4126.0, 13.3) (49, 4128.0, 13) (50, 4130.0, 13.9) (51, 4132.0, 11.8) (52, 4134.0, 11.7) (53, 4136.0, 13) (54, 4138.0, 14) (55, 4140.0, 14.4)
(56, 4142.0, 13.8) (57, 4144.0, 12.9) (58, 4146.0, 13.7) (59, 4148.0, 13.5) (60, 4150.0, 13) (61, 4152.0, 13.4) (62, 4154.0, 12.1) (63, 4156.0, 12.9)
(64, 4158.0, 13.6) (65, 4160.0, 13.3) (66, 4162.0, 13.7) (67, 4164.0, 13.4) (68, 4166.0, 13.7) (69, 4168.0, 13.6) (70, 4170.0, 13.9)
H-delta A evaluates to 0.3 AA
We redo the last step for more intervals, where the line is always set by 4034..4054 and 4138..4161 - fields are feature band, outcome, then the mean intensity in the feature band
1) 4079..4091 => 0.4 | 13.1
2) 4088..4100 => 0.3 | 13.2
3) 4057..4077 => 1.3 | 12.7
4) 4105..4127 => -0.1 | 13.5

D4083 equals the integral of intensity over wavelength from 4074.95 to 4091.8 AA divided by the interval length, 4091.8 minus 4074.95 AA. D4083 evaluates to 12.8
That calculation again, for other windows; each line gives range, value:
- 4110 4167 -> 13.4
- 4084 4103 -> 12.5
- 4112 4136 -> 13.4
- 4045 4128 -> 12.8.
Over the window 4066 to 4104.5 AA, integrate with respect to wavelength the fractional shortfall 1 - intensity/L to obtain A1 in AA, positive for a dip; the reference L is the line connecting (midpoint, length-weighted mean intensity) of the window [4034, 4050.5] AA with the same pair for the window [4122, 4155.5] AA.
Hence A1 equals 2.7 AA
